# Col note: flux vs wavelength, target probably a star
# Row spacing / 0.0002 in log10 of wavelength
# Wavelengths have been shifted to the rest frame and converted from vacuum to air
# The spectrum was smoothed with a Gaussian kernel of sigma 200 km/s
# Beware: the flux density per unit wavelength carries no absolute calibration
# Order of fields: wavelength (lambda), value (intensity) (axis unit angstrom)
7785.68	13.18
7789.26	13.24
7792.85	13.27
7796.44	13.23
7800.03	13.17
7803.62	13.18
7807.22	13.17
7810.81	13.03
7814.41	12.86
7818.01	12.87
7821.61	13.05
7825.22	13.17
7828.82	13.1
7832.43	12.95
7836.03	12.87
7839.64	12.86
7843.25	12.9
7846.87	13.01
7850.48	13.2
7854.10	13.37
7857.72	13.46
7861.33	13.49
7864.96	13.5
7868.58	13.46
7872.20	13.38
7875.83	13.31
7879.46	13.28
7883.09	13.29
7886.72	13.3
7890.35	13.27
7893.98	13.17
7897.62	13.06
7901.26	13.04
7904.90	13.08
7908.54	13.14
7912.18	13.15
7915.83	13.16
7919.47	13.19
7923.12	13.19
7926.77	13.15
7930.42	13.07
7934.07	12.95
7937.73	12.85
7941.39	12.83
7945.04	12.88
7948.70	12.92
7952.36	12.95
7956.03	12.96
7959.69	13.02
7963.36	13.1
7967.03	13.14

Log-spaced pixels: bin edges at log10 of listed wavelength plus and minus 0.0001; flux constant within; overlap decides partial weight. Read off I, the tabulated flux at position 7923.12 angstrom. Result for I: 13.19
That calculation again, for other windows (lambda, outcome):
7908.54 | 13.14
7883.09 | 13.29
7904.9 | 13.08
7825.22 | 13.17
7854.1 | 13.37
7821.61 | 13.05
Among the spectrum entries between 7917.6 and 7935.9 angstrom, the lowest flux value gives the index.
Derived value 12.95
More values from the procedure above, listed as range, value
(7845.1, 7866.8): 13.01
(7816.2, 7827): 12.87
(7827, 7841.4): 12.86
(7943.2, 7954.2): 12.88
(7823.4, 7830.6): 13.1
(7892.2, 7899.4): 13.06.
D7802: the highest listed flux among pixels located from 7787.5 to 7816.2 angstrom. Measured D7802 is 13.27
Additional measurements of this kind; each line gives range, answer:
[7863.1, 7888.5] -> 13.5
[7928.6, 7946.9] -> 13.07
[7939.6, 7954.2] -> 12.95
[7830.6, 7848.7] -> 13.01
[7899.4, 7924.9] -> 13.19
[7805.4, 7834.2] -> 13.17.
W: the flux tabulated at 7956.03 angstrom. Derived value 12.96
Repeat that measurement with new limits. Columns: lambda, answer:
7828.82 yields 13.1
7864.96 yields 13.5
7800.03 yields 13.17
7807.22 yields 13.17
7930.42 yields 13.07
